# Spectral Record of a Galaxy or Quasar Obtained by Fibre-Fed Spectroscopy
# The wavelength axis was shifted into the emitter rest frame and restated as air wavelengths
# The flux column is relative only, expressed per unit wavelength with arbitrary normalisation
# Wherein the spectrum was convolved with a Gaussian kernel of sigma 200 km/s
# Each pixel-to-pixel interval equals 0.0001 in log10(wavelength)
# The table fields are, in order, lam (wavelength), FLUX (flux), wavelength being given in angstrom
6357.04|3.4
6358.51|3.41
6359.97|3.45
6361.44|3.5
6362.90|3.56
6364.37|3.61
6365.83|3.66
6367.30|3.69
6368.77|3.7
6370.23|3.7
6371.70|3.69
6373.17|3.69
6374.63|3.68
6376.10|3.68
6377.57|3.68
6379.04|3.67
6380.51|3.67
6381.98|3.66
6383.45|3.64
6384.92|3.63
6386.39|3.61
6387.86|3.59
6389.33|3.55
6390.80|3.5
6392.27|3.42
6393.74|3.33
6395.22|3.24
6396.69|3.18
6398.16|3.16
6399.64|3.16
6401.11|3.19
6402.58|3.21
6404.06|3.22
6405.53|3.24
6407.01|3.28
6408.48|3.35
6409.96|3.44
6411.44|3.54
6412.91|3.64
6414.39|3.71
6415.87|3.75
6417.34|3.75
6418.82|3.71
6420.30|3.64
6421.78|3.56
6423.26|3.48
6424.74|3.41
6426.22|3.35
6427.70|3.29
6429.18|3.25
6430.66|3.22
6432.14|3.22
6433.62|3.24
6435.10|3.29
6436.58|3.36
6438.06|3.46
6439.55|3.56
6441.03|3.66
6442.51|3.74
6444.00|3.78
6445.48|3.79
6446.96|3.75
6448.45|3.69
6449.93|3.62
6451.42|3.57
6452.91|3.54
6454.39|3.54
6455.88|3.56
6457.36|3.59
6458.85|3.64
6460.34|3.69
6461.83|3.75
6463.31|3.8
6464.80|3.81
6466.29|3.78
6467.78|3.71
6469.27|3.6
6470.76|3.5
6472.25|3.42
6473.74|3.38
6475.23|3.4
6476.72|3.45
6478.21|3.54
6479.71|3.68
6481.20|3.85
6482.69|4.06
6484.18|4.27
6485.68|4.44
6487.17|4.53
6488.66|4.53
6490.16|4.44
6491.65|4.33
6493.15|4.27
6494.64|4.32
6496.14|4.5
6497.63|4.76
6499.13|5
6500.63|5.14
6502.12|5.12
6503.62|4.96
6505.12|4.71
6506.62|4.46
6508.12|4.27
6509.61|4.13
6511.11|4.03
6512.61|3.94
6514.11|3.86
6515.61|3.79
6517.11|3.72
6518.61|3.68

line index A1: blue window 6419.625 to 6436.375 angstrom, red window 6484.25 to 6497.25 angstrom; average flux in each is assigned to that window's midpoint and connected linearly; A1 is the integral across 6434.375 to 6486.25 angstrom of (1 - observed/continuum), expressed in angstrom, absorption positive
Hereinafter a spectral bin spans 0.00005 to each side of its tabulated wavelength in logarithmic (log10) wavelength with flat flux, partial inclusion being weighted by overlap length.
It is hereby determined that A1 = 3.1 angstrom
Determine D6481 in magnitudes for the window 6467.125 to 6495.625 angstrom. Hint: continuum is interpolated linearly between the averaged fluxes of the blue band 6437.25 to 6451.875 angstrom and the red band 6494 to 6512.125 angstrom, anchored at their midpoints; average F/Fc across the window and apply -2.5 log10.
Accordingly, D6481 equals 0.09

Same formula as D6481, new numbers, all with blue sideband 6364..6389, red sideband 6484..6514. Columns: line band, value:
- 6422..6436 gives 0.21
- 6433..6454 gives 0.15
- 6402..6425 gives 0.12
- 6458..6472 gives 0.16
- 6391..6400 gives 0.16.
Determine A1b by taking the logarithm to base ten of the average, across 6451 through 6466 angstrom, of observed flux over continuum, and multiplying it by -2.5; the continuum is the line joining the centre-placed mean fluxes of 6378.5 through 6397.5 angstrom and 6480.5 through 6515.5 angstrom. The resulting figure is 0.12 mag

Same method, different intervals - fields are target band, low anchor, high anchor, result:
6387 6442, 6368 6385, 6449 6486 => 0.08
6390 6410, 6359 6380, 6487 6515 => 0.17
